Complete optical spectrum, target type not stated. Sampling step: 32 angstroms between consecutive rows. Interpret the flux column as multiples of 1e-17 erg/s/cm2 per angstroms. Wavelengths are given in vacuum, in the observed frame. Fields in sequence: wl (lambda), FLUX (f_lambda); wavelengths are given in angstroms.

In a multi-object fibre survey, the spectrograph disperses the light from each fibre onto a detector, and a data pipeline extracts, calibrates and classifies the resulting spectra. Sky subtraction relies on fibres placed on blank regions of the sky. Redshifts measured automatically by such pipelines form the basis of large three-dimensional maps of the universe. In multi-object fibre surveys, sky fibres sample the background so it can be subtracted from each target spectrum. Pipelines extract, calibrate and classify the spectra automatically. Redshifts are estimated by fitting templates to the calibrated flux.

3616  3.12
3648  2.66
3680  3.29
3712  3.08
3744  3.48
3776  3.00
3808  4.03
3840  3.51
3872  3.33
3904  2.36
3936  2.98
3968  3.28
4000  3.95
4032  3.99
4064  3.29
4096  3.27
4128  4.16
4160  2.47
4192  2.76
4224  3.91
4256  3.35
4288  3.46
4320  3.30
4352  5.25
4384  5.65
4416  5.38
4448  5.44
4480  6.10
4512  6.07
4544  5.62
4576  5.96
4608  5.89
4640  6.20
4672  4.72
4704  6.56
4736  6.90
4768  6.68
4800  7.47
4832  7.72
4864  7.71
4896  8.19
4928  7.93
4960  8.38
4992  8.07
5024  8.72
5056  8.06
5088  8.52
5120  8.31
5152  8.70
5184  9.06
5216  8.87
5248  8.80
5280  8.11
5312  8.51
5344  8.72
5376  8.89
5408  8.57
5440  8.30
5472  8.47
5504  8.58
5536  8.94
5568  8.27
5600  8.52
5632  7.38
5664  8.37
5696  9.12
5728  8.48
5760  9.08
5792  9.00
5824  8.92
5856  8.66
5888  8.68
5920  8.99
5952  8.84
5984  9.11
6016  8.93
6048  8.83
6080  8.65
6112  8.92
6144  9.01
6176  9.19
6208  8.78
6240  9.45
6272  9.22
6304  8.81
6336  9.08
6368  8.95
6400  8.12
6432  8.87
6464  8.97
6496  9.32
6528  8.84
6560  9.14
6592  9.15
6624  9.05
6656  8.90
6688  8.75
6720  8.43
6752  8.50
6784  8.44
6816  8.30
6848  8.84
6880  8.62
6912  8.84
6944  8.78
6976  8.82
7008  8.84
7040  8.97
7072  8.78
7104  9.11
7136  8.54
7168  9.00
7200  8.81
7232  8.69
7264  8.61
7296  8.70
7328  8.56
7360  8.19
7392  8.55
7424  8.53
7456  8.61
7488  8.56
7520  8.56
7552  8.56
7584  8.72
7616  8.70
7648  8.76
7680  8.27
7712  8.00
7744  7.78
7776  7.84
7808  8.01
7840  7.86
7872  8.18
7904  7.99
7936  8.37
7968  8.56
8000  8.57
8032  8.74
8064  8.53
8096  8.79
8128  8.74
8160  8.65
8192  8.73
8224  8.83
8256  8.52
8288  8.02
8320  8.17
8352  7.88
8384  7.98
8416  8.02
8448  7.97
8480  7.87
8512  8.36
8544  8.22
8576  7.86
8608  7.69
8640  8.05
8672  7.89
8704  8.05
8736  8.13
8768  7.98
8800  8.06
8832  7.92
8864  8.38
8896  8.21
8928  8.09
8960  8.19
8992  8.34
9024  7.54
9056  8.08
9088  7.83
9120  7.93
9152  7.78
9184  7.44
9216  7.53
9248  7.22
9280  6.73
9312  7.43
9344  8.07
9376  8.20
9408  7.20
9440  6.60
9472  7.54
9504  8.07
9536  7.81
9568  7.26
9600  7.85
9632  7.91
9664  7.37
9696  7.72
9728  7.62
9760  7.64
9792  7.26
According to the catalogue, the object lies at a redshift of 0.09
